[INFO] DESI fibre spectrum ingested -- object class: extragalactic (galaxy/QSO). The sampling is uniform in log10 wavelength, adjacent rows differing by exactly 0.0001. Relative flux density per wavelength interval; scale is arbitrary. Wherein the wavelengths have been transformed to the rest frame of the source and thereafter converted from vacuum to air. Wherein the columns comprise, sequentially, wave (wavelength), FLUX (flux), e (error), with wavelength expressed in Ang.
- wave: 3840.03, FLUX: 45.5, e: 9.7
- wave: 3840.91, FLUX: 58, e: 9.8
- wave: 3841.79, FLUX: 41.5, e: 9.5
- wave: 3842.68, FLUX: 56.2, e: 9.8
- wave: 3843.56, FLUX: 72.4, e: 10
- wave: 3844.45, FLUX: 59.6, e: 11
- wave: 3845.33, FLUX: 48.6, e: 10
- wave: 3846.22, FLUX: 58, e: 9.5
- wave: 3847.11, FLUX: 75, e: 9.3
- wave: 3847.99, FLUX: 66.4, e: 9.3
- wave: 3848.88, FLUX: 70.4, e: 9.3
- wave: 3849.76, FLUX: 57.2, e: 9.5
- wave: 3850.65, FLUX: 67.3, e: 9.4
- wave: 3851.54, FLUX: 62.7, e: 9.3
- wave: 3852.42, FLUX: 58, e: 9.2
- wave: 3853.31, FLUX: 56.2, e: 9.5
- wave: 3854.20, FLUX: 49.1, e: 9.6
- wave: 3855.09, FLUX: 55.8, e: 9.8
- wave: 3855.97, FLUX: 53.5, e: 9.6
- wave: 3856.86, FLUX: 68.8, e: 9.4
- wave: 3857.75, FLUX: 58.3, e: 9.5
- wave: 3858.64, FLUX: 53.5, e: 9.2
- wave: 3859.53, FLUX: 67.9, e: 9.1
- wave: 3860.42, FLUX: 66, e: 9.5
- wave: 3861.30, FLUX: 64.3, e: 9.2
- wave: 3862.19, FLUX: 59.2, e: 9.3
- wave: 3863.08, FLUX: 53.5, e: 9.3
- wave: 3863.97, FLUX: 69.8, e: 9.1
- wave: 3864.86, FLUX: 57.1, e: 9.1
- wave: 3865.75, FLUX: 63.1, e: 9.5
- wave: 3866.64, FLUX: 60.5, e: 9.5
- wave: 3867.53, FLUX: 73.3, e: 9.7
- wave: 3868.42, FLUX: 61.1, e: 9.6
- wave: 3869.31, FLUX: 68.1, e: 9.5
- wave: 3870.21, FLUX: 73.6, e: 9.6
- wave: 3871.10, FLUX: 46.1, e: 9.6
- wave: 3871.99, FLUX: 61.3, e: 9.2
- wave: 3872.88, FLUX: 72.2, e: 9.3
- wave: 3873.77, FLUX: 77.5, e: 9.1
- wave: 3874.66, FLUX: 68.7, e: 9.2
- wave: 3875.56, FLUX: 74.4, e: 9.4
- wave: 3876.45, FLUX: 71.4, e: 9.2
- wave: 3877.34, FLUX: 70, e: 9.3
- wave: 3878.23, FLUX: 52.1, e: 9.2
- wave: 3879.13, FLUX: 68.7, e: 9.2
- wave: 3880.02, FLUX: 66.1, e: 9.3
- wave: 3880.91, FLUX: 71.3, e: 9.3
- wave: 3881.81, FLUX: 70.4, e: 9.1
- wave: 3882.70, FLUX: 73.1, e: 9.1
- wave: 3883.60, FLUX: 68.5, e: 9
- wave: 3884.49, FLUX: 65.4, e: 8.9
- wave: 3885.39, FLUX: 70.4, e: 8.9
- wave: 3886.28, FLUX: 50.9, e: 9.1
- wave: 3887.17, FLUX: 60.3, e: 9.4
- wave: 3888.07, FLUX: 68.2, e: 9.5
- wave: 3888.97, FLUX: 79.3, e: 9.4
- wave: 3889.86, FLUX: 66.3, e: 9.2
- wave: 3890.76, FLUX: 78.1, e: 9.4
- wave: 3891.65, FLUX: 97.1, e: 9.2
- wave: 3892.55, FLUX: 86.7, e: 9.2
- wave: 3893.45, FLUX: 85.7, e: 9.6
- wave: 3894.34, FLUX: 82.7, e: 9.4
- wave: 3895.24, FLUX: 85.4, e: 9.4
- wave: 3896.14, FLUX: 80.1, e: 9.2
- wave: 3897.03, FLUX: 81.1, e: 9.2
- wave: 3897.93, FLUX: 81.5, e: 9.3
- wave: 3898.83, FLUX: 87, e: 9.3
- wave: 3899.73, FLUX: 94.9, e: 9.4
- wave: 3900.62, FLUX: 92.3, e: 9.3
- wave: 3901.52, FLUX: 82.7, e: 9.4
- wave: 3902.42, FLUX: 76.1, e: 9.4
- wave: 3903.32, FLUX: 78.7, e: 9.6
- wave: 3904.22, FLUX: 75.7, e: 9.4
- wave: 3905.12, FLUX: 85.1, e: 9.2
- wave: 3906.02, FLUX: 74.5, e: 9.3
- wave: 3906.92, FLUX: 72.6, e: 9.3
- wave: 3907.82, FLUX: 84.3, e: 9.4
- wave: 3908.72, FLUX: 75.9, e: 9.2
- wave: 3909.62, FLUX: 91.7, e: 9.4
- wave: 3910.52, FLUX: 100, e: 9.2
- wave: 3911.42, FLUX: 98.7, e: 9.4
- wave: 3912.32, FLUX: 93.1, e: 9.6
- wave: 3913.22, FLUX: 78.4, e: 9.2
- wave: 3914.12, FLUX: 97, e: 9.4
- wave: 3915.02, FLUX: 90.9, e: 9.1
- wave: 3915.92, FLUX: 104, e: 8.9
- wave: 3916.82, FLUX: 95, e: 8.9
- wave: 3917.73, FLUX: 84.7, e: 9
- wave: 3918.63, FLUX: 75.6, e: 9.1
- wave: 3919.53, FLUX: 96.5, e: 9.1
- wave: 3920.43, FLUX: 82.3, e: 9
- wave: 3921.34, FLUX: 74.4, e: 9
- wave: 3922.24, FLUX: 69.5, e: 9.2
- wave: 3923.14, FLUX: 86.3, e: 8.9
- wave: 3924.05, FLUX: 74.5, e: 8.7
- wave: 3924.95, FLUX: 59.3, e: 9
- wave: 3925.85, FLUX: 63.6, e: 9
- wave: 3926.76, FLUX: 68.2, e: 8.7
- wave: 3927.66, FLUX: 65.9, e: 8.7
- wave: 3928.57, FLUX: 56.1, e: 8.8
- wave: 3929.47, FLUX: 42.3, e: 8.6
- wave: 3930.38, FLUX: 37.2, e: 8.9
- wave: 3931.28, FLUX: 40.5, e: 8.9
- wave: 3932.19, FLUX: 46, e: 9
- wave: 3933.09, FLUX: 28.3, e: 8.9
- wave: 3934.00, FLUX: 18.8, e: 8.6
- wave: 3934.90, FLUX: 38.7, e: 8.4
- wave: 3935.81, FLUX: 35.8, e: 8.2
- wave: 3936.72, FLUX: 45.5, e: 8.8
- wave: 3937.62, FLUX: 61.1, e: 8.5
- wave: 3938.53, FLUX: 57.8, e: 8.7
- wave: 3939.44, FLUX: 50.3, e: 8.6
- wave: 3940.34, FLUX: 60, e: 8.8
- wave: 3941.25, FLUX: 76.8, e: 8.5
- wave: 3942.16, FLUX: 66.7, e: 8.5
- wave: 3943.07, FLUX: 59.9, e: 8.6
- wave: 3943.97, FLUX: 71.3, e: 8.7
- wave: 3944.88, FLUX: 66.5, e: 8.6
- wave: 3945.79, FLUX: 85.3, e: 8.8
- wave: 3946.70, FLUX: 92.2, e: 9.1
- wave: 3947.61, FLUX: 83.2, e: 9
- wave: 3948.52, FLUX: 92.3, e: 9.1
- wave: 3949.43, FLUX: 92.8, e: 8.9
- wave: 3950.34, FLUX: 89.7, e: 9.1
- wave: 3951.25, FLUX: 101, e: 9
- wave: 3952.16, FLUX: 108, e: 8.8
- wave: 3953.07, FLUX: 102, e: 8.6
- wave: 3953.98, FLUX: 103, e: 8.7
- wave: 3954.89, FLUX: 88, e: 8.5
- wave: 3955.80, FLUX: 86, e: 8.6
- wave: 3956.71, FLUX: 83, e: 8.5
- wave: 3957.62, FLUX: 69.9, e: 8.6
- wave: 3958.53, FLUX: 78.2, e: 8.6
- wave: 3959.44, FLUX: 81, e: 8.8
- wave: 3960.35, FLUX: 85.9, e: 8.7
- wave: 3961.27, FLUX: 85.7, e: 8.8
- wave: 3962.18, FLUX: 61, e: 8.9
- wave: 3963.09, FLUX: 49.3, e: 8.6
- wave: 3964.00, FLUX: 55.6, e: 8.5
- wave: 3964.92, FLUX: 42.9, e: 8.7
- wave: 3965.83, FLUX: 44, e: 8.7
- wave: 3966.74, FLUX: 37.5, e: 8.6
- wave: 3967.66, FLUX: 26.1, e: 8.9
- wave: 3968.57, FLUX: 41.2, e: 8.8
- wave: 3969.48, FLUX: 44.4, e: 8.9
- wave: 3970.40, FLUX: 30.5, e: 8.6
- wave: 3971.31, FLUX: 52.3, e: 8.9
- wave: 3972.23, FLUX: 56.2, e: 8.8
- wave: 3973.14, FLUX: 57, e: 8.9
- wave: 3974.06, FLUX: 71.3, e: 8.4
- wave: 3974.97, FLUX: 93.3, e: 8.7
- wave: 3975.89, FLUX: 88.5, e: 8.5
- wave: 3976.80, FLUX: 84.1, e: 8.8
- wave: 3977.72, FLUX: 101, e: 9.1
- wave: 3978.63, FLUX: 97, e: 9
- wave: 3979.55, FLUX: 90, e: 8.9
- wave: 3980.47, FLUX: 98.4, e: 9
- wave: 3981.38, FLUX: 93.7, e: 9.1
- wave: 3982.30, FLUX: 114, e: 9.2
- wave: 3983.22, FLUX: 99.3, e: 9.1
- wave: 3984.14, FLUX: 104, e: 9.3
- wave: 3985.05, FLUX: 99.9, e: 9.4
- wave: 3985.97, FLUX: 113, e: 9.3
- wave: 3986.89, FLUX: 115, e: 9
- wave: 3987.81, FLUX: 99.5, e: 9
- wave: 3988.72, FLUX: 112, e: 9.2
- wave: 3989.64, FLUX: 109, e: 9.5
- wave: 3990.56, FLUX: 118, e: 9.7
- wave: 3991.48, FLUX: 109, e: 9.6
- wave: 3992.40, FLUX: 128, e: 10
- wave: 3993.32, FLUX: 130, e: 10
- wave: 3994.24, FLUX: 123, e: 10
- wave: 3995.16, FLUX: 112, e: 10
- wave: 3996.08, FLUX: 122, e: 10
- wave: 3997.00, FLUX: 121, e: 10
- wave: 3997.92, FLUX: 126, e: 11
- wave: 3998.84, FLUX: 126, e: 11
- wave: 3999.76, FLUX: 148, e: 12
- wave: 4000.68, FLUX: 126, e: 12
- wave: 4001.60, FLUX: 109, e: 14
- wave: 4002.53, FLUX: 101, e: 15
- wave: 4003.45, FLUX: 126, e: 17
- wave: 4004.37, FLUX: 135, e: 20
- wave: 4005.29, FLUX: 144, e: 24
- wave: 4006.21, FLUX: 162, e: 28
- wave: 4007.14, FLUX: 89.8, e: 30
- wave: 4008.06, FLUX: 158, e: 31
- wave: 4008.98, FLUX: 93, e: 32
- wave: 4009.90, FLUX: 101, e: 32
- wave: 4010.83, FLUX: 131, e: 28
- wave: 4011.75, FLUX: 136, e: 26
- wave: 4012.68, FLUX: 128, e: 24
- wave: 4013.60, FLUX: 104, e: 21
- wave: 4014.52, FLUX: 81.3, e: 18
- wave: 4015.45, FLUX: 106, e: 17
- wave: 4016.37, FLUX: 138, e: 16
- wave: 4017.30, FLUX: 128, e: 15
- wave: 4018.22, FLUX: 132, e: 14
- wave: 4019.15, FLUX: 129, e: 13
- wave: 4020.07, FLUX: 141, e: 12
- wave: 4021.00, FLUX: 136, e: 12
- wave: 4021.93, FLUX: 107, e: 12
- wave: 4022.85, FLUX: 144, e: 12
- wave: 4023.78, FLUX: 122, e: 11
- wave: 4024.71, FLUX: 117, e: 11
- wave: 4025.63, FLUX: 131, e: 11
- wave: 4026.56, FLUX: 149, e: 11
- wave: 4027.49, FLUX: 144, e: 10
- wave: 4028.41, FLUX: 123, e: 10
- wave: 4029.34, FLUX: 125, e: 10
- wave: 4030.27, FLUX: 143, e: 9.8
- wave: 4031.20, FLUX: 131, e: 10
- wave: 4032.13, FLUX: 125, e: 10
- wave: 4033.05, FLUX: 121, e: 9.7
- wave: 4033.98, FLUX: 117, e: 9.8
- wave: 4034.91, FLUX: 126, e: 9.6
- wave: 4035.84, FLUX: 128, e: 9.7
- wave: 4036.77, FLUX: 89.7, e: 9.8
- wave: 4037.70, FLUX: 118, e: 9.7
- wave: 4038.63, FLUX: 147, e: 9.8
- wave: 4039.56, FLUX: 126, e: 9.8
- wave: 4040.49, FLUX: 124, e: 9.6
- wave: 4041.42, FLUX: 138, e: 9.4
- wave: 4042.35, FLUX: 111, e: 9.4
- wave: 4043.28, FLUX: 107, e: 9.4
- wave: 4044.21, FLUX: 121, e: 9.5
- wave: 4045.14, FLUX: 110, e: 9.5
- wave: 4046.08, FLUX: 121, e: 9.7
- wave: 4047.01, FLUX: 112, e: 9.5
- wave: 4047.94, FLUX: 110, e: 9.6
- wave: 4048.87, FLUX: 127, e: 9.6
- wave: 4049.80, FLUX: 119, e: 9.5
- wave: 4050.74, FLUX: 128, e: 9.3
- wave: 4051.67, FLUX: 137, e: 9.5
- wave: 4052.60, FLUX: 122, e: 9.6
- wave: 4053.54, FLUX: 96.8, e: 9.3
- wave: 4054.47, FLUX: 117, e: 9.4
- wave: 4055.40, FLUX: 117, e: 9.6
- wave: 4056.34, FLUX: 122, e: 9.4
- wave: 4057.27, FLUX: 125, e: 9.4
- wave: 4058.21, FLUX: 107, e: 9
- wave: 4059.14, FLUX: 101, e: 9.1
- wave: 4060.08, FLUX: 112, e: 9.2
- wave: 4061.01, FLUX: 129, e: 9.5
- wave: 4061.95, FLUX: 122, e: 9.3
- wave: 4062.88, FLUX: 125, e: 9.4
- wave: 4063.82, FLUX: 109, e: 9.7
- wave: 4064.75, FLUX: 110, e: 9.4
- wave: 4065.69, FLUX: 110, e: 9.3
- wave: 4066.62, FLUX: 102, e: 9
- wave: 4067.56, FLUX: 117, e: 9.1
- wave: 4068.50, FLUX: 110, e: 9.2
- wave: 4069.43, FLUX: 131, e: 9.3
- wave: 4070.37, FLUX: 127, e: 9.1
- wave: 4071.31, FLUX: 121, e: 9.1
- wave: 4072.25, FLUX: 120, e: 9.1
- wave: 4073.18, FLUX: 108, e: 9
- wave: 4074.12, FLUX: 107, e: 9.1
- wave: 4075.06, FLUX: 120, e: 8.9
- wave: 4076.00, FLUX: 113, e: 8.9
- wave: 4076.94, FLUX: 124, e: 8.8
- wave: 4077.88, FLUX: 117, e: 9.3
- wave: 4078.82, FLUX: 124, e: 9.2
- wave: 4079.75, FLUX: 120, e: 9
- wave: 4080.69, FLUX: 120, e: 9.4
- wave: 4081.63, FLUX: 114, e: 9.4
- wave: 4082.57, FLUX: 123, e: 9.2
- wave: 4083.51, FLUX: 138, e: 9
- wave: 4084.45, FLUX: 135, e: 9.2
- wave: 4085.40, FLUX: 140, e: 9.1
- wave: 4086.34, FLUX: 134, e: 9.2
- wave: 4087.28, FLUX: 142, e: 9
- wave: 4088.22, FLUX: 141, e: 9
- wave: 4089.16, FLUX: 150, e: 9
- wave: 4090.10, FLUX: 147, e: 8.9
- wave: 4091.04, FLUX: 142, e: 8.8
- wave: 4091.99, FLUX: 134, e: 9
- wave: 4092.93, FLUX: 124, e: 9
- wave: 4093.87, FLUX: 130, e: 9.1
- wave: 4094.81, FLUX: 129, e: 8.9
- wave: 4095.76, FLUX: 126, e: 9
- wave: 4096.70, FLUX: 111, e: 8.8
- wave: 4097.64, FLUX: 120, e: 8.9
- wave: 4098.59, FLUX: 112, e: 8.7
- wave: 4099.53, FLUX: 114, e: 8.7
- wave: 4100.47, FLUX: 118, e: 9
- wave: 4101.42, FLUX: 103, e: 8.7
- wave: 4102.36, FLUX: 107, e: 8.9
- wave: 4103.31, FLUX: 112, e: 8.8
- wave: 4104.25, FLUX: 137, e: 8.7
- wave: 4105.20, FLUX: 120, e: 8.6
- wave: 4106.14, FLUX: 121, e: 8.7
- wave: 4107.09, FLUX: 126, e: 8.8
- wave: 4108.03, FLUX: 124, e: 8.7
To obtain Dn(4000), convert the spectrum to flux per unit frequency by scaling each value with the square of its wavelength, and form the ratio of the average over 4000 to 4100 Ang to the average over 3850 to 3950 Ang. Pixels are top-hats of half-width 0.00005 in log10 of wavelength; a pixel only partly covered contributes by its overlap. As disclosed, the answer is 1.9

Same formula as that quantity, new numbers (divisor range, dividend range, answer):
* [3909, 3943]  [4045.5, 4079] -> 1.85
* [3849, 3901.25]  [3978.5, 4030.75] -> 1.87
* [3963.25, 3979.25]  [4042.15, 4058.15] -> 2.03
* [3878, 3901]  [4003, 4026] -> 1.76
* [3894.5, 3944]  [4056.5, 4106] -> 1.84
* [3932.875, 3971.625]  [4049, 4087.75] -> 1.92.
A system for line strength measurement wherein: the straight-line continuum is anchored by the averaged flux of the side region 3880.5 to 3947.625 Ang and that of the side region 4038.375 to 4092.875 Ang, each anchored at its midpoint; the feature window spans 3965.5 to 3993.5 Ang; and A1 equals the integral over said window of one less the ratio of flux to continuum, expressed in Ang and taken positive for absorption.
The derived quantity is 2.72 Ang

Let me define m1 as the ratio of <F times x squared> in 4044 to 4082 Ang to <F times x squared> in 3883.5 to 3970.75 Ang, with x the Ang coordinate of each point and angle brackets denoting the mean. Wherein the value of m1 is 1.7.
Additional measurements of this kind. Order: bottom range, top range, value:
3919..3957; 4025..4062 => 1.86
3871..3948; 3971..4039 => 1.69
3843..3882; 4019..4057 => 2.13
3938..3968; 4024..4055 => 1.74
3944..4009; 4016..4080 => 1.34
